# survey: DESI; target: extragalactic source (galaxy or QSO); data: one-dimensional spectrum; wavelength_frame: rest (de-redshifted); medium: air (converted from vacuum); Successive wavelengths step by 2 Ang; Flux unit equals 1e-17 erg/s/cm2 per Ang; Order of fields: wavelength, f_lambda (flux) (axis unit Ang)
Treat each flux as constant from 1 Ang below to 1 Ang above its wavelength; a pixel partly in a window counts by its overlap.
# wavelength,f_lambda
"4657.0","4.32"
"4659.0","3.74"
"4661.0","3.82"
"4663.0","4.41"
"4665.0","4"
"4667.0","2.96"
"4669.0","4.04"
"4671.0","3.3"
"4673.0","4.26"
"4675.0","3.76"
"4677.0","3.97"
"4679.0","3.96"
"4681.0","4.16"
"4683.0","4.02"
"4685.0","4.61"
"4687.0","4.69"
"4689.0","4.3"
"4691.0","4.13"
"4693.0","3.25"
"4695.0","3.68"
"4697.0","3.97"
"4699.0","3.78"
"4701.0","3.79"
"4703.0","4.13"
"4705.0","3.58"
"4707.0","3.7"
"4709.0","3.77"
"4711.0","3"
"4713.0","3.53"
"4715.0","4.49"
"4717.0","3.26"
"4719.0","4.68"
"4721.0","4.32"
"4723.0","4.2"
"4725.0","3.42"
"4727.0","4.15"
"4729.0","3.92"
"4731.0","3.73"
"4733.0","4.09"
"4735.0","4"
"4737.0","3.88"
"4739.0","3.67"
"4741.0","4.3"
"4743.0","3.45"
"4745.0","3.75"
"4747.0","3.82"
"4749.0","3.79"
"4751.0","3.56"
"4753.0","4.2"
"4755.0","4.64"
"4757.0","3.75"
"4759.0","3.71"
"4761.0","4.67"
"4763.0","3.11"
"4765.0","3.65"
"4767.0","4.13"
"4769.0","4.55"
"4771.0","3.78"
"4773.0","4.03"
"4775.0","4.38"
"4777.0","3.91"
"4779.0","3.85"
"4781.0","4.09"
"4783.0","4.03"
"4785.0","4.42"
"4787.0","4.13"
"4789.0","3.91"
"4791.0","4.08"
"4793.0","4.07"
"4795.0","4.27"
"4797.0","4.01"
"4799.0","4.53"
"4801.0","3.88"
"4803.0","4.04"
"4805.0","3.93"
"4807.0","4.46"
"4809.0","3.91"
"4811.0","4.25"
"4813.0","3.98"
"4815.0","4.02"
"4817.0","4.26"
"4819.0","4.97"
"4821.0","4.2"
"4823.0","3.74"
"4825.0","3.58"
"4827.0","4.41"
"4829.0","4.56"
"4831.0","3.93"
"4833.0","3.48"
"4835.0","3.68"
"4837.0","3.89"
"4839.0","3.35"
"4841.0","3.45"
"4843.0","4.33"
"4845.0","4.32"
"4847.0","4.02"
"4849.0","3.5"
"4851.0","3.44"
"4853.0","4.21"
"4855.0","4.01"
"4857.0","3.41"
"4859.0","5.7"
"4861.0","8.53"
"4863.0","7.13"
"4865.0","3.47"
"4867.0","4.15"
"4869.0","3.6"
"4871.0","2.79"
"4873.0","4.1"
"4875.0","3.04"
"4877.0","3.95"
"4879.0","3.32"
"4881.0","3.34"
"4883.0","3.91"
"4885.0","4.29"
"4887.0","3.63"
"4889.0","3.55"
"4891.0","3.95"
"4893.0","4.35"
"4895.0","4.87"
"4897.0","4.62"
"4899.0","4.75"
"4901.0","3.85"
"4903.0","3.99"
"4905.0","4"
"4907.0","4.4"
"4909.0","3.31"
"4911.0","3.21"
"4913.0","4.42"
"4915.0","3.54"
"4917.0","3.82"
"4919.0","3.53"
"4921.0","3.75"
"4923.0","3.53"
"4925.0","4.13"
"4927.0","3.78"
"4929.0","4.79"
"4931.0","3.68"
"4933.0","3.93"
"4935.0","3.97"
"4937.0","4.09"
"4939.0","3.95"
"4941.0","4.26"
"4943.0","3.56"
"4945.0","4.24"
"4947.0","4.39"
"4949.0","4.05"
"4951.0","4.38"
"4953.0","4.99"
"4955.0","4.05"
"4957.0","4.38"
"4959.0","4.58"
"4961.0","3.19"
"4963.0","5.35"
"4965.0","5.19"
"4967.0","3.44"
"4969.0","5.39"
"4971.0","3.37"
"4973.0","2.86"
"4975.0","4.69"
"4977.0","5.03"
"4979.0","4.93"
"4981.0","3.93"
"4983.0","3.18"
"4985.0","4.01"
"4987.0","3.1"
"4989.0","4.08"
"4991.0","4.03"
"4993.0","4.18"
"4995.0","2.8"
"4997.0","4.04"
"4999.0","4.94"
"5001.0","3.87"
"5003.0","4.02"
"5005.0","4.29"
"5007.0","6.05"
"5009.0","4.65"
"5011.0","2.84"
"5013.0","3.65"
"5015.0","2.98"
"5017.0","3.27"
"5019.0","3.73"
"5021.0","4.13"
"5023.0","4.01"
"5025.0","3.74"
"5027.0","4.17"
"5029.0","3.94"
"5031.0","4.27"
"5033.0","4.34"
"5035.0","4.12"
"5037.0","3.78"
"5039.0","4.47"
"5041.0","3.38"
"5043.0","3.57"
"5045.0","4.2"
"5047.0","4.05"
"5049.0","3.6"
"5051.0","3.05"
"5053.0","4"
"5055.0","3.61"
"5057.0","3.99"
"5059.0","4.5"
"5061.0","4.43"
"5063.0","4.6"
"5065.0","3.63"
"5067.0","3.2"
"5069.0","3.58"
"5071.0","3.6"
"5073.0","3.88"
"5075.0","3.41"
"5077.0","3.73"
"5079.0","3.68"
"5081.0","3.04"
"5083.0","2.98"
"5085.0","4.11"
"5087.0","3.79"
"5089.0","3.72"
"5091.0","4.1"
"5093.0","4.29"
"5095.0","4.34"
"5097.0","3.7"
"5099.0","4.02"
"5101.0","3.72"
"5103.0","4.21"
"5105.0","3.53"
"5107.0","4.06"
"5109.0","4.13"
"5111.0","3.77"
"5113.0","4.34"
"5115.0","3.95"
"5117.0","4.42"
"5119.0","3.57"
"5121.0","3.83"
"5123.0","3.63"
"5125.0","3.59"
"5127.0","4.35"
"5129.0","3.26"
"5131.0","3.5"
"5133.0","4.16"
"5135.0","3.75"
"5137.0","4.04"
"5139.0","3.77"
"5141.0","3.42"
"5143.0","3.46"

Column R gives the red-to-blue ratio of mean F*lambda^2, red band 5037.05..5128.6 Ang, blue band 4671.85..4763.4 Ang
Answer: 1.14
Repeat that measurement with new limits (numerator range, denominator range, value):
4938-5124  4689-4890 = 1.09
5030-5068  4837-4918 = 1.03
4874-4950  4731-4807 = 1.04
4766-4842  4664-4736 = 1.08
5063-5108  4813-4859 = 1.04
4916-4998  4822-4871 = 1.01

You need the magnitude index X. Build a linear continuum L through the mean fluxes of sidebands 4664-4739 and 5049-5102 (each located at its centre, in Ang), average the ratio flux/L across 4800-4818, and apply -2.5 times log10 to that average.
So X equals -0.06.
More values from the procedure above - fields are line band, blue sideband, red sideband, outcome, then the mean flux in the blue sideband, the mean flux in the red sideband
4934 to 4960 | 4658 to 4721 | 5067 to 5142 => -0.10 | 3.9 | 3.8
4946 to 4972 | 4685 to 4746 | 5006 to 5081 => -0.13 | 3.9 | 3.88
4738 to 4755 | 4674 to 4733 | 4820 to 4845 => 0.02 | 3.93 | 3.9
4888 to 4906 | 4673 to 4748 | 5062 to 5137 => -0.09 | 3.92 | 3.82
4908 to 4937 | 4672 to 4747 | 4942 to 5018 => 0.07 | 3.93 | 4.1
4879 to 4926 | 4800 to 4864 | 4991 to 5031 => 0.06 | 4.27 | 3.97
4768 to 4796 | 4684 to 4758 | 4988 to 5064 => -0.05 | 3.92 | 3.98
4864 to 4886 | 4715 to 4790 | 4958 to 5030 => 0.11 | 3.98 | 4.05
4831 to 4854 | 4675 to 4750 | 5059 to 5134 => 0.03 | 3.92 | 3.84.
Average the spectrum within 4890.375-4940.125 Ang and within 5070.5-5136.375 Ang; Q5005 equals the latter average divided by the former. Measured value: 1.0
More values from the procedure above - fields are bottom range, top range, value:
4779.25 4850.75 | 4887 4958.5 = 1.00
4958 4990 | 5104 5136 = 0.93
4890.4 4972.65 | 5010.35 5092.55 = 0.92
